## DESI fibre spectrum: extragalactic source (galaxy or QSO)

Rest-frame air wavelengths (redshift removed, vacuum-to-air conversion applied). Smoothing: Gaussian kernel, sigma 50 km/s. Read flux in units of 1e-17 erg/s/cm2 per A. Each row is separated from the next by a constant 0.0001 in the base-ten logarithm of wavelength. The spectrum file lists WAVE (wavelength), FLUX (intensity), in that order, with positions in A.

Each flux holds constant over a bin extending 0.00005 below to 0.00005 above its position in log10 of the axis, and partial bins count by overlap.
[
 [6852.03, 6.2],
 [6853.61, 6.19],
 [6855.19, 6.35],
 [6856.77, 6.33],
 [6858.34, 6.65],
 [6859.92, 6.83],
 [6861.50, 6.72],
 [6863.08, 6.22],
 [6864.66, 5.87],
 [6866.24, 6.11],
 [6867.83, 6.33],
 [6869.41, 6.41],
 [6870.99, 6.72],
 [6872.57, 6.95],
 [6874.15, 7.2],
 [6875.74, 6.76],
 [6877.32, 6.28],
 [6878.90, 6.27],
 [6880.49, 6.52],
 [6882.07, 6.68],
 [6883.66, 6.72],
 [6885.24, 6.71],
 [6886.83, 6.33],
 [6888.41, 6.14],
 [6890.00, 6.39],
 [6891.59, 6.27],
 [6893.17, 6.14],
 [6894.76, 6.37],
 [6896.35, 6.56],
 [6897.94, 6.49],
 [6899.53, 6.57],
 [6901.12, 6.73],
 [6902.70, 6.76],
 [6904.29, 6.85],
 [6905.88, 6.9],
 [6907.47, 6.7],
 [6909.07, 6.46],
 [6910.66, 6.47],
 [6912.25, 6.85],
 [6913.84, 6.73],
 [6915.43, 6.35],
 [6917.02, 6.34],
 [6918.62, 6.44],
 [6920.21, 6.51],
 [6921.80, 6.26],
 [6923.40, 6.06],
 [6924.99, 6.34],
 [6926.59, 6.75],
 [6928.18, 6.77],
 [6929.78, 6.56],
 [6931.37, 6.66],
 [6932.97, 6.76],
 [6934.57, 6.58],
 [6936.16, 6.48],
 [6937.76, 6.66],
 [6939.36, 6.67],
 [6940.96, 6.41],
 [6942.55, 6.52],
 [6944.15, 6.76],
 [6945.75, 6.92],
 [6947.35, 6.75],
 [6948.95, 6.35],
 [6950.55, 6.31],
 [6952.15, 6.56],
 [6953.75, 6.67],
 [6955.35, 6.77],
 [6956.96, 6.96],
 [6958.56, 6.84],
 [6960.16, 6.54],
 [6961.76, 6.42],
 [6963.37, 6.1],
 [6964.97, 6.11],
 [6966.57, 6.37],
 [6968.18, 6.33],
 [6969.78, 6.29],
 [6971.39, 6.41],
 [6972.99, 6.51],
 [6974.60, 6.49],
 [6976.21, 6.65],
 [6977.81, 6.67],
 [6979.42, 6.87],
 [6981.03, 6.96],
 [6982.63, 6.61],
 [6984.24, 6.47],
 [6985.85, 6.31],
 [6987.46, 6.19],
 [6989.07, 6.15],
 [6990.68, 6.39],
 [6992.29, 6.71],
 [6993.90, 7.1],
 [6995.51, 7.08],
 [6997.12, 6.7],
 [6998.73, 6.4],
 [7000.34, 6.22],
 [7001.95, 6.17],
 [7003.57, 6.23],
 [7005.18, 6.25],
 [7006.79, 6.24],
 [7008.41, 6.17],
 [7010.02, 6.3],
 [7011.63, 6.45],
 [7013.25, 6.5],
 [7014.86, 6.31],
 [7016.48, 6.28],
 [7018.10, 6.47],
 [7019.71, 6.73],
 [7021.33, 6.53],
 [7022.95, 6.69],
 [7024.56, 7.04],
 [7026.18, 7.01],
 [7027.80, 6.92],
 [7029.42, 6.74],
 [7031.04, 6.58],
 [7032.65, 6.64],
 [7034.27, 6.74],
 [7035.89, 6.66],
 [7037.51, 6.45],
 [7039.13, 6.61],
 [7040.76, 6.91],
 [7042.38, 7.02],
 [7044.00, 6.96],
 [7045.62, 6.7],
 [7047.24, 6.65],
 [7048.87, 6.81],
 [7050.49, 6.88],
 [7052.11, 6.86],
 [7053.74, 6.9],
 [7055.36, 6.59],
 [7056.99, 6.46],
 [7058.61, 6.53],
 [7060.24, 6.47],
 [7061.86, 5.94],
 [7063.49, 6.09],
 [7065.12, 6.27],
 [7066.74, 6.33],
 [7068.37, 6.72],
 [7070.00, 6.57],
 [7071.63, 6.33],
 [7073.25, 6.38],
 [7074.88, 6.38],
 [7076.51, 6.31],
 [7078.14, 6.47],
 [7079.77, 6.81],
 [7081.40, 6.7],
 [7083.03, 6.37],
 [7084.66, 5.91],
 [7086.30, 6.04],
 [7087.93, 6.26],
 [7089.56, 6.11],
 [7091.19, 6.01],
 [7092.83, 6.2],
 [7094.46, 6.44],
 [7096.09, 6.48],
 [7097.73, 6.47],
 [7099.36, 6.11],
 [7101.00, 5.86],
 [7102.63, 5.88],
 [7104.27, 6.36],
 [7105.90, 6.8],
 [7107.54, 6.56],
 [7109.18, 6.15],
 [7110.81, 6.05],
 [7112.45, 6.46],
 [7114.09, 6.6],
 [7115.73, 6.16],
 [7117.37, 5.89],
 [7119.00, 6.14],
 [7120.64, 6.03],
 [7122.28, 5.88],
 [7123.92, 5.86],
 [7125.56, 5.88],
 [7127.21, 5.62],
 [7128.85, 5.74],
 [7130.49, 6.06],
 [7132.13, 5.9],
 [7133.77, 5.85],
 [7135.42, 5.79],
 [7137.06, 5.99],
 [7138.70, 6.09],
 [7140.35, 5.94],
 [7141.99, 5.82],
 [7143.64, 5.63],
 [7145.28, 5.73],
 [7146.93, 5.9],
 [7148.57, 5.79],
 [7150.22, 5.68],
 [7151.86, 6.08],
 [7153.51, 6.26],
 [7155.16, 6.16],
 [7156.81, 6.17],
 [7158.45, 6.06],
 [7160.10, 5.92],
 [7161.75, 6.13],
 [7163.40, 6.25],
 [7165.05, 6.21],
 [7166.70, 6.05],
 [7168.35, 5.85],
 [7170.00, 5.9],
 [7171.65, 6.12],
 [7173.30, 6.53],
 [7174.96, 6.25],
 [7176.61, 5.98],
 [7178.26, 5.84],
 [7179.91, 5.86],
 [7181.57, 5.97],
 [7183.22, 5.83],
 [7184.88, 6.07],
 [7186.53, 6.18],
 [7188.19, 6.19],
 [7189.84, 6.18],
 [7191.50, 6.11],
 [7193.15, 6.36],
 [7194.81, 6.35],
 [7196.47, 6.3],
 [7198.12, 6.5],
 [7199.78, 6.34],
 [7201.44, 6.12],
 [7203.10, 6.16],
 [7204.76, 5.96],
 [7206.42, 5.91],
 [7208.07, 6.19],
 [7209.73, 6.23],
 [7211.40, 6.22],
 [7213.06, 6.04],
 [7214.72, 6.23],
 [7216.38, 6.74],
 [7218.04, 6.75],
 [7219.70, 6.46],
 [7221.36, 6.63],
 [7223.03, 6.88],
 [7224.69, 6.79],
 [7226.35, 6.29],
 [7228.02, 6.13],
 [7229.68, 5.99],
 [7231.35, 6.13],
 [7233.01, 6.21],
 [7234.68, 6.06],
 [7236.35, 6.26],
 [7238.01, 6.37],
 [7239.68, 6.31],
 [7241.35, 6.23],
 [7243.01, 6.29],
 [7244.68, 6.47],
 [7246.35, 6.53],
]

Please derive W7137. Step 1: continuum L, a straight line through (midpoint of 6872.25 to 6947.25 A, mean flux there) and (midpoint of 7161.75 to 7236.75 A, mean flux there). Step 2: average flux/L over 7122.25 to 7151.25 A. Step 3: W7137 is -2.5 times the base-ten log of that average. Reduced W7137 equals 0.08 mag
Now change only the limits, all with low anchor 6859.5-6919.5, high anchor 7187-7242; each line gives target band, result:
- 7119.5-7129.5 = 0.09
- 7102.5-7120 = 0.01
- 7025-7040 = -0.05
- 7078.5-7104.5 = 0.02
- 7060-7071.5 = 0.01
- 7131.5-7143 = 0.08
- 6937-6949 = -0.03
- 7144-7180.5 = 0.05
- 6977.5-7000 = -0.02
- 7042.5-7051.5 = -0.07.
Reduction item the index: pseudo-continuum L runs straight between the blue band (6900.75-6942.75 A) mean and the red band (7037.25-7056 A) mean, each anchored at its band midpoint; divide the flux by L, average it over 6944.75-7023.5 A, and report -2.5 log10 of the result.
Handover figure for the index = 0.03 mag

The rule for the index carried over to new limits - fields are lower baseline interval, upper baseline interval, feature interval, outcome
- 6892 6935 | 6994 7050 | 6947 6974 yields 0.015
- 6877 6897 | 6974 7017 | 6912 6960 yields -0.023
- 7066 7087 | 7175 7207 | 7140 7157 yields 0.056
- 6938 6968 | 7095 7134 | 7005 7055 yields -0.051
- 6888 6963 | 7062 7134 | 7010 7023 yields -0.015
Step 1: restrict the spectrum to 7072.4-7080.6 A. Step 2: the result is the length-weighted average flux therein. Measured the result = 6.47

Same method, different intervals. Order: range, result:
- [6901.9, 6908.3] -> 6.8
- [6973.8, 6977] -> 6.56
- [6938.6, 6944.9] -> 6.59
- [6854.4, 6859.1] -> 6.45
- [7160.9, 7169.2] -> 6.1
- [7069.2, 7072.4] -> 6.45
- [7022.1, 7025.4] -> 6.87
